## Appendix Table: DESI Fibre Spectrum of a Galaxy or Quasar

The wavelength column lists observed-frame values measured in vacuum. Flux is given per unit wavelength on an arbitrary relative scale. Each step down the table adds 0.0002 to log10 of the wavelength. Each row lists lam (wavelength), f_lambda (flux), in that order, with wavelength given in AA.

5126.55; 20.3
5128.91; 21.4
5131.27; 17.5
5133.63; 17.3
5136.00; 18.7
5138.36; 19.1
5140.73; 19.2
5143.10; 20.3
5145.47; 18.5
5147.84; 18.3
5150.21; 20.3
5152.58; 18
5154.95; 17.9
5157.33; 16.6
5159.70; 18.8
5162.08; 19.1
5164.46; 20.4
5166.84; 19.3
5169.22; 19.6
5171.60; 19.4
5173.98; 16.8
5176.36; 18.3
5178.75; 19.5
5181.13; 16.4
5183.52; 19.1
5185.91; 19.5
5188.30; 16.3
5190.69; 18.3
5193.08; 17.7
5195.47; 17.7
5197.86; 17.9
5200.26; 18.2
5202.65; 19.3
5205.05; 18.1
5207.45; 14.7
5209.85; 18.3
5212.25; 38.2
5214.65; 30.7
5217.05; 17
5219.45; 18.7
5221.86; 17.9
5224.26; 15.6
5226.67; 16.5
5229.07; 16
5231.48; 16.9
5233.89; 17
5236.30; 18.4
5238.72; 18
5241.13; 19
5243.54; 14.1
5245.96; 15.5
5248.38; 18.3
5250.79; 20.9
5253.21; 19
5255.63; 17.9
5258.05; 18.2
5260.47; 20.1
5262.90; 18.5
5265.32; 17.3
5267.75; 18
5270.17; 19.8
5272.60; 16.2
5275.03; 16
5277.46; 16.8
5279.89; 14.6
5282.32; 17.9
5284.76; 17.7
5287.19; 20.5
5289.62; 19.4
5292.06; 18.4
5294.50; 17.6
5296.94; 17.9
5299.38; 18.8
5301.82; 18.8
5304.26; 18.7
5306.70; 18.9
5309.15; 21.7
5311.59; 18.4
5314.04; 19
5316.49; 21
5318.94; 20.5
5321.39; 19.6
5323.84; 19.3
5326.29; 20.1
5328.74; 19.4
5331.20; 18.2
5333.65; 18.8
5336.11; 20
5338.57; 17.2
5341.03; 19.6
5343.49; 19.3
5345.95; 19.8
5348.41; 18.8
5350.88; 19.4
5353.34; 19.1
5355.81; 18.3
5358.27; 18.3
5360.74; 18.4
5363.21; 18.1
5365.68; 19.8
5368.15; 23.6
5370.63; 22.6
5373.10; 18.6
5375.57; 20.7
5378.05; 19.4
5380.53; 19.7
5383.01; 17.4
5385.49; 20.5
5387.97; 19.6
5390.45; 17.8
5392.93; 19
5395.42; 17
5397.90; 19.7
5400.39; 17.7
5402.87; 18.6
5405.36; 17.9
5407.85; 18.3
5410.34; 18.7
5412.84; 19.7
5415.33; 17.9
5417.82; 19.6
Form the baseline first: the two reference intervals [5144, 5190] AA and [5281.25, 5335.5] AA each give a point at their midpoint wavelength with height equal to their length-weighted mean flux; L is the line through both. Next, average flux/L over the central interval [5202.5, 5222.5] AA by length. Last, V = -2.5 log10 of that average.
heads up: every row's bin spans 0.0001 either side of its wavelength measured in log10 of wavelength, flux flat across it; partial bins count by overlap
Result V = -0.16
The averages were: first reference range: 18.5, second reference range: 19.1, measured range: 21.6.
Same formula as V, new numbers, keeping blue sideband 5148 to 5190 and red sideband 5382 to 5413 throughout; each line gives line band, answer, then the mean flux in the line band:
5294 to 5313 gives -0.02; 18.9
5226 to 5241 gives 0.08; 17.3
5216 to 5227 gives 0.08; 17.2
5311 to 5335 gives -0.05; 19.5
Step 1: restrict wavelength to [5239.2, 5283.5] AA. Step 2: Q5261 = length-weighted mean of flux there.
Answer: 17.7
